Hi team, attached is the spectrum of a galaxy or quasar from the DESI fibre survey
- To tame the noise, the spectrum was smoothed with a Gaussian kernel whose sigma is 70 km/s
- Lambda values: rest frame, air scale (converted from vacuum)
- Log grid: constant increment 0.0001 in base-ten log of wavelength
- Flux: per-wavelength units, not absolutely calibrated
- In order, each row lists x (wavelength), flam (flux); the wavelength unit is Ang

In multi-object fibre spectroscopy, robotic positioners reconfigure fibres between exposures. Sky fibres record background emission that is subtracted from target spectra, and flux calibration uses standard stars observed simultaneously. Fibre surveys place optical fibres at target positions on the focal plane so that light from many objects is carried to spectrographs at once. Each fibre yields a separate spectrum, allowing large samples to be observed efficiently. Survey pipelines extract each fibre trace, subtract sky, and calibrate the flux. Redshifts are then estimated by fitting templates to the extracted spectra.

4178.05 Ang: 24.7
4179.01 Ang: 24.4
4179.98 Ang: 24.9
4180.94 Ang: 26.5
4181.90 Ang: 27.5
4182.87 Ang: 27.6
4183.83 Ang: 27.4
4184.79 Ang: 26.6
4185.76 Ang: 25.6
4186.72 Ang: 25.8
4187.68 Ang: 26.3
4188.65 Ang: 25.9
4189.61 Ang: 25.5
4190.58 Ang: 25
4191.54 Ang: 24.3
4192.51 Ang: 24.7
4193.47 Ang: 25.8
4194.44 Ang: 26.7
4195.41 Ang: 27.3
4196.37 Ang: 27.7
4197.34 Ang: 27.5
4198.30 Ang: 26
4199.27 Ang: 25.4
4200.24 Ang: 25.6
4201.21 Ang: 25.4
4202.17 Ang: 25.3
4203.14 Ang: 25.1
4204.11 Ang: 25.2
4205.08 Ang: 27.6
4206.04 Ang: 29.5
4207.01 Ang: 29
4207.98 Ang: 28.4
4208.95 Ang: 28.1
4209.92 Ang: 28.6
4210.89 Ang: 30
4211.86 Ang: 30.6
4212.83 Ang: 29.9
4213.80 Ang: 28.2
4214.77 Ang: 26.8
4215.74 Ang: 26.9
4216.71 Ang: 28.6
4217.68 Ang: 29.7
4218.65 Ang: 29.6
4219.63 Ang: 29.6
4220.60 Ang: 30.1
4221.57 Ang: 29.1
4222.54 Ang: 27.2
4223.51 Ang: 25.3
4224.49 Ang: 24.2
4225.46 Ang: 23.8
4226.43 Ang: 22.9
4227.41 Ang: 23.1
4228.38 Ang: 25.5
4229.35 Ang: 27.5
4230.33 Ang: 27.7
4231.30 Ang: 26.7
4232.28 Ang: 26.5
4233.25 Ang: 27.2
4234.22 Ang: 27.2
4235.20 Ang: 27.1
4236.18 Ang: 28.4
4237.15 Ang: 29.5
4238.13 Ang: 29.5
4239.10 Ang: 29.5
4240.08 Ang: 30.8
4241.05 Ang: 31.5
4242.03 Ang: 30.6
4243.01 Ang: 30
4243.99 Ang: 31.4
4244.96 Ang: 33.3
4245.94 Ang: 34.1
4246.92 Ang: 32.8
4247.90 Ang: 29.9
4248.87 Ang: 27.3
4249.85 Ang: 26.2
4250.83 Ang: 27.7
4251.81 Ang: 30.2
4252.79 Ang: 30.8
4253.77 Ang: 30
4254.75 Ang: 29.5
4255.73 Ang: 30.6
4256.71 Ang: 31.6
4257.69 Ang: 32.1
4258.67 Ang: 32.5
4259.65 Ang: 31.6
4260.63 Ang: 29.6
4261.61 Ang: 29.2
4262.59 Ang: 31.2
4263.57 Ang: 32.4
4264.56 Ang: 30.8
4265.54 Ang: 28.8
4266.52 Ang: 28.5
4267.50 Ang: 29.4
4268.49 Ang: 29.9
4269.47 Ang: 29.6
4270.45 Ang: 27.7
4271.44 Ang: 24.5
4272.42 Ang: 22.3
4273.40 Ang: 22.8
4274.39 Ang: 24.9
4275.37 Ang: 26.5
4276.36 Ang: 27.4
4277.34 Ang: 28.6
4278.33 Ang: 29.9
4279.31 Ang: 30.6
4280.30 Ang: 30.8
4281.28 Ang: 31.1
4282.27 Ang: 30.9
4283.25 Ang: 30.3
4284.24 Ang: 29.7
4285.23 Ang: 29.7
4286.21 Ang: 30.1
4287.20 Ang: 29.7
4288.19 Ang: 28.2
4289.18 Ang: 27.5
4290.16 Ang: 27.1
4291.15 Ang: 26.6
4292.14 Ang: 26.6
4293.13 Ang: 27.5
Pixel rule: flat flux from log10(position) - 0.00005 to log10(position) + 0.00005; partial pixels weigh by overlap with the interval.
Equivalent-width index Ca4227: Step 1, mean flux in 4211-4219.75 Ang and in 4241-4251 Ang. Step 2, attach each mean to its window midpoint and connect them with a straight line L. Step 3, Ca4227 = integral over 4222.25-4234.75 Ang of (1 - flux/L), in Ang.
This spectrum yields 1.6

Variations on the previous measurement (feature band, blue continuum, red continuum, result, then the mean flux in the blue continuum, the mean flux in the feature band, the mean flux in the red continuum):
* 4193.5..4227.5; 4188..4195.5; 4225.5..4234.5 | -2.1 Ang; 25.5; 27.3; 25.9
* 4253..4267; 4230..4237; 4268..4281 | -1.6 Ang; 27.4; 30.6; 27.4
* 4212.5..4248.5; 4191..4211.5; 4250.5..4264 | 0.6 Ang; 26.8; 28.4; 30.7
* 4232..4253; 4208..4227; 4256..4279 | -1.0 Ang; 27.8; 29.6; 28.8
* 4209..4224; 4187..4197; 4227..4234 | -1.4 Ang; 25.9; 28.7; 26.4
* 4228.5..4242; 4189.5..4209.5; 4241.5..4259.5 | 0.5 Ang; 26.5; 28.4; 30.6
